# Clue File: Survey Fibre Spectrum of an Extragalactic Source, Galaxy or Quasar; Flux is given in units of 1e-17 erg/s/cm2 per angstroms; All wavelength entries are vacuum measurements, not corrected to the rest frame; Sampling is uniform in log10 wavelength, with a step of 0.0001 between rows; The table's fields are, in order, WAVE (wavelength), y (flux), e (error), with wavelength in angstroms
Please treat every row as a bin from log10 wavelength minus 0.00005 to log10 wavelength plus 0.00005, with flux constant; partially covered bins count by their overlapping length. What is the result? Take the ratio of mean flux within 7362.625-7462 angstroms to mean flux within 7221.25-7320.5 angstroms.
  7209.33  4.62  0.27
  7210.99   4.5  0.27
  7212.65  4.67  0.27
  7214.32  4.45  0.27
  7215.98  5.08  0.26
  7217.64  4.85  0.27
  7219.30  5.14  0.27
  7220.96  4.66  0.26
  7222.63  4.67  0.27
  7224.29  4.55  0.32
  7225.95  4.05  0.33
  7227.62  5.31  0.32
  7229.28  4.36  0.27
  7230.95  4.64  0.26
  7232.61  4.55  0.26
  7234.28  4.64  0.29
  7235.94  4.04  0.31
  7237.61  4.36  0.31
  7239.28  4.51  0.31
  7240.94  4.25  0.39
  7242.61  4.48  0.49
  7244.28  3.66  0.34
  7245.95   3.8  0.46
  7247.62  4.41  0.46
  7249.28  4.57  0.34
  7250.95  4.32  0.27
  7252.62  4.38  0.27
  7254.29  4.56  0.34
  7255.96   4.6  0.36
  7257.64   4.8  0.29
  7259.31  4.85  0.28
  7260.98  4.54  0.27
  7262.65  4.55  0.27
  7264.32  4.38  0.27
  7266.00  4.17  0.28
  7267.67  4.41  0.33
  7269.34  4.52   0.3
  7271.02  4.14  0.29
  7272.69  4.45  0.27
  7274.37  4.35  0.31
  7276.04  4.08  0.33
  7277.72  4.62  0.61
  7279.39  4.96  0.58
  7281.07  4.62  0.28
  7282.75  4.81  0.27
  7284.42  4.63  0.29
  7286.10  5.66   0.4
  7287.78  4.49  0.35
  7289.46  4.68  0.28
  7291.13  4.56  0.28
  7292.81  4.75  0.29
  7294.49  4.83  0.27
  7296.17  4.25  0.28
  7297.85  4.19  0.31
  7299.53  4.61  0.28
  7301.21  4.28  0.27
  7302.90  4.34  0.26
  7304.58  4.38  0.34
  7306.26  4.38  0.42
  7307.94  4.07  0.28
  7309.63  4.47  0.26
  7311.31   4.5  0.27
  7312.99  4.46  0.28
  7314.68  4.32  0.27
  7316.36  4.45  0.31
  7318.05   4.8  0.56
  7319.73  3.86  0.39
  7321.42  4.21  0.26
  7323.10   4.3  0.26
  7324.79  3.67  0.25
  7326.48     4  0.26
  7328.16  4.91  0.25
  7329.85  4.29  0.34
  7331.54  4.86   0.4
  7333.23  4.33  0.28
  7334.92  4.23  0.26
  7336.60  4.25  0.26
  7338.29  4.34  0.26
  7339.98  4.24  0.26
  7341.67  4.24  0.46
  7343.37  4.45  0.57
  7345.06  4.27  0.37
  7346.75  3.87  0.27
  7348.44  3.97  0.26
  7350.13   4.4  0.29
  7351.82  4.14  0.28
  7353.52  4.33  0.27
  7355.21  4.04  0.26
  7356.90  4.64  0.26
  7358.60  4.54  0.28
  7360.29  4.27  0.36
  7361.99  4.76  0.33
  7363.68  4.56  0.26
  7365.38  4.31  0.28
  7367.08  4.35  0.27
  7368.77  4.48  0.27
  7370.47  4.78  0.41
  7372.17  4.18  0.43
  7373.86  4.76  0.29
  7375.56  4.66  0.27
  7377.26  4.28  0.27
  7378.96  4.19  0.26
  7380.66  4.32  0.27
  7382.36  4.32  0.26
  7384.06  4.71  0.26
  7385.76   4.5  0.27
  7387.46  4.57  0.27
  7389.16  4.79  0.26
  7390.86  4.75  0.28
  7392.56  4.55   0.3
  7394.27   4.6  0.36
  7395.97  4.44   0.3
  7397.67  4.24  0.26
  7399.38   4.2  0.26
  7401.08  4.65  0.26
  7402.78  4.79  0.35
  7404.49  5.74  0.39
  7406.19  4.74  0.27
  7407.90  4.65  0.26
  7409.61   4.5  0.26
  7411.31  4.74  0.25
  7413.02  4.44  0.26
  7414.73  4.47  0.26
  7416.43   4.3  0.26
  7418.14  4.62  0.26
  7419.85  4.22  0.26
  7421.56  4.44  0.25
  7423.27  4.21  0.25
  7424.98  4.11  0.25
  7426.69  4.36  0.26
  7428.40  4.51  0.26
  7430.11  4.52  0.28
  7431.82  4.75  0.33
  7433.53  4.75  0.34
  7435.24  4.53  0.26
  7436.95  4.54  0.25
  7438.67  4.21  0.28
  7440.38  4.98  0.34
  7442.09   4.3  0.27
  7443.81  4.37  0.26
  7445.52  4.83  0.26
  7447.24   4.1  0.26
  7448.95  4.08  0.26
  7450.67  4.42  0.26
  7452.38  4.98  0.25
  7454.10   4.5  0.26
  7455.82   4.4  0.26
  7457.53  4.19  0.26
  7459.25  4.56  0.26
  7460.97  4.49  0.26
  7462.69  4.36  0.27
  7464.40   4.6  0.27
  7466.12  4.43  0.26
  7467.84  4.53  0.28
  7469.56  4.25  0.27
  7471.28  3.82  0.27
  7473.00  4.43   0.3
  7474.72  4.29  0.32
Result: 1.01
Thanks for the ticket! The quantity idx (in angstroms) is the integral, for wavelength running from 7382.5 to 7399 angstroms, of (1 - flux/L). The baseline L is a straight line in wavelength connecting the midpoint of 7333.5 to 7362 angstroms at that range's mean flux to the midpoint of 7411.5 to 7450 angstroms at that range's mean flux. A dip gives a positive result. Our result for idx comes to -0.7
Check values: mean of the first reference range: 4.28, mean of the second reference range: 4.44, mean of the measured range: 4.55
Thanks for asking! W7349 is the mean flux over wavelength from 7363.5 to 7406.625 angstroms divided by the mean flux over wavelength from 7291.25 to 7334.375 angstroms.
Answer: 1.0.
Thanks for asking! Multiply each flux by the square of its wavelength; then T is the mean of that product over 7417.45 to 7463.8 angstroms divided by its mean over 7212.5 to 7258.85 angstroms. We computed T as 1.04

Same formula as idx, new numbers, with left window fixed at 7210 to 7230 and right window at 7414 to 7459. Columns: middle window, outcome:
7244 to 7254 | 0.9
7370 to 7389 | 0.1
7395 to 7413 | -0.7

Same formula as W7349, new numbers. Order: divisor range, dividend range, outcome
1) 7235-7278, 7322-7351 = 0.98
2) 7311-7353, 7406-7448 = 1.04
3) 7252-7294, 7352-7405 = 0.98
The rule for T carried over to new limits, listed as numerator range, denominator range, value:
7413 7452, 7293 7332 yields 1.05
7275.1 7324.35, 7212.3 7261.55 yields 1.01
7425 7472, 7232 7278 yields 1.07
